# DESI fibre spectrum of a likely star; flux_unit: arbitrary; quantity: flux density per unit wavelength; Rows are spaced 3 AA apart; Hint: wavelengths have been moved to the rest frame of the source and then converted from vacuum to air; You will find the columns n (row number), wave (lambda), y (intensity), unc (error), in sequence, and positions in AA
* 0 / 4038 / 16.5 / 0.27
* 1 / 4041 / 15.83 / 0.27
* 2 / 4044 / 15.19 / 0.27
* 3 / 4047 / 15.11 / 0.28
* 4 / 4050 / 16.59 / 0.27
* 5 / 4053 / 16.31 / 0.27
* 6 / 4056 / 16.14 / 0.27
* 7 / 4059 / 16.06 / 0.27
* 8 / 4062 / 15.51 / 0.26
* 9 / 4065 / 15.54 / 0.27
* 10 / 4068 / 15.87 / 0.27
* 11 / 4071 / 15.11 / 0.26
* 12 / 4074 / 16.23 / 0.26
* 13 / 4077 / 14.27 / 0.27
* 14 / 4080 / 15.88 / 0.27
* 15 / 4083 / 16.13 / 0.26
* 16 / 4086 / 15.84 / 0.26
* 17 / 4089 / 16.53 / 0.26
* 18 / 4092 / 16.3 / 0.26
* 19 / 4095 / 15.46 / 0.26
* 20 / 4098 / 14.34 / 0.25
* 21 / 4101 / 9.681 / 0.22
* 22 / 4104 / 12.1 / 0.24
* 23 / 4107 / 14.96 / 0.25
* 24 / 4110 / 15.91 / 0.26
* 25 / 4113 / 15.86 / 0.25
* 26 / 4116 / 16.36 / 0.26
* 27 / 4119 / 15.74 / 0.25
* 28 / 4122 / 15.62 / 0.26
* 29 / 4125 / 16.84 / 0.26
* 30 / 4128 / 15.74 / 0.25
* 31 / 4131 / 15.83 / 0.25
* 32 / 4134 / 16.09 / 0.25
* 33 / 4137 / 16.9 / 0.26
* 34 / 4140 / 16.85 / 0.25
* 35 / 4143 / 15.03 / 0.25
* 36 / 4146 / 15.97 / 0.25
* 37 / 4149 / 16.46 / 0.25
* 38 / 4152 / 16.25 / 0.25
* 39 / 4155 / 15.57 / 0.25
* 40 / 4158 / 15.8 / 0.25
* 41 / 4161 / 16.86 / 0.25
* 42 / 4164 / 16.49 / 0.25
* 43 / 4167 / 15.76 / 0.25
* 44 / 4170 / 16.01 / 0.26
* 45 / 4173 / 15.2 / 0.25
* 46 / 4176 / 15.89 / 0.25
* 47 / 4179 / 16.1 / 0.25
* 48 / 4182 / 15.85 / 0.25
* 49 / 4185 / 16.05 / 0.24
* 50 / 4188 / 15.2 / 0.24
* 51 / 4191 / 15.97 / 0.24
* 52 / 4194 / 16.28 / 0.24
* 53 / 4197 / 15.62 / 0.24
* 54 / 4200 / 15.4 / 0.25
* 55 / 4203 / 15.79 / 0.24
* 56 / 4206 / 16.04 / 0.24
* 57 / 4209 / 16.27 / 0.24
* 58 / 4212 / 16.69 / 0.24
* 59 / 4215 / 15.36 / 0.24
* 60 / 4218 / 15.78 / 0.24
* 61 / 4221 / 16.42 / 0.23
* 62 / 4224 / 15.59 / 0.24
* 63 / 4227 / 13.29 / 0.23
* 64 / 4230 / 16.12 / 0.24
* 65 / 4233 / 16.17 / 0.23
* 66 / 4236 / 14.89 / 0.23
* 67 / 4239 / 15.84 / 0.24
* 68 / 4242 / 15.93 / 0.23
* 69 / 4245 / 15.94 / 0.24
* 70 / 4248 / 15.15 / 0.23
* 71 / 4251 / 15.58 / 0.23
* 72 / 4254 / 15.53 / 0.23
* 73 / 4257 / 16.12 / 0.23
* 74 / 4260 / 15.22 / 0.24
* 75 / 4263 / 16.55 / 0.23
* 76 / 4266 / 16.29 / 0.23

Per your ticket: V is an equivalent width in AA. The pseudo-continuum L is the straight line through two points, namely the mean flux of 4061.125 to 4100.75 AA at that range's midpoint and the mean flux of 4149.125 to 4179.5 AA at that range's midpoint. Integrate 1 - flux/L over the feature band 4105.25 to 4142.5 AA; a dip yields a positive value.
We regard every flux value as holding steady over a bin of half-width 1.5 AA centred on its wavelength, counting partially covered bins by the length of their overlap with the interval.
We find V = -0.6 AA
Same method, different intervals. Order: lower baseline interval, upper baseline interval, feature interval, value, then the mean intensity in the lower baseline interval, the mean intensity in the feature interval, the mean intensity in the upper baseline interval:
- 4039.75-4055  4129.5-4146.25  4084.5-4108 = 2.34 AA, 15.8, 14.4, 16.1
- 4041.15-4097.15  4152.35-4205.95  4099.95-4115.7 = 1.78 AA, 15.8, 14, 15.9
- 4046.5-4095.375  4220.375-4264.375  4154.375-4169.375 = -0.39 AA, 15.8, 16.1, 15.6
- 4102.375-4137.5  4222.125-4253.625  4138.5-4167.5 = -1.02 AA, 15.6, 16.1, 15.5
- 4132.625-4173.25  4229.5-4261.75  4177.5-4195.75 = 0.06 AA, 16.1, 15.9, 15.7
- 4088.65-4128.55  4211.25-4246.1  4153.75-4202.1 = -1.53 AA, 15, 15.9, 15.6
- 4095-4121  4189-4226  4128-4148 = -1.62 AA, 14.5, 16.1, 15.9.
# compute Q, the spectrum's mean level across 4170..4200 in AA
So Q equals 15.8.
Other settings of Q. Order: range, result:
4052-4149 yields 15.5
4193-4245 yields 15.7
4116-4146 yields 16.1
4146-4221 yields 16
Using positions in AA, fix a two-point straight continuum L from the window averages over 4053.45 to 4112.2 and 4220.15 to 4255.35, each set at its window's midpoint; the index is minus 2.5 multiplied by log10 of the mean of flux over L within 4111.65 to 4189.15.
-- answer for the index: -0.05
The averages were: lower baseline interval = 15.2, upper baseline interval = 15.5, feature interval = 16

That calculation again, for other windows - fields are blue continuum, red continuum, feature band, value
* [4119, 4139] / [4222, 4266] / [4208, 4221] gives -0.022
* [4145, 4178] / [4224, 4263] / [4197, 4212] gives -0.011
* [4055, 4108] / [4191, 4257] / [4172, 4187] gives -0.020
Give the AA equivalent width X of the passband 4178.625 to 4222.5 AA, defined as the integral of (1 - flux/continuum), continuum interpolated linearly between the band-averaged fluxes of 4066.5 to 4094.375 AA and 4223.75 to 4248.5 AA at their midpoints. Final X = -1.13 AA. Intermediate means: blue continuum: 15.8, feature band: 15.9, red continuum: 15.4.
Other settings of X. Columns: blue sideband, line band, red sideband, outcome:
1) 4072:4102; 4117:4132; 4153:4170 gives -0.3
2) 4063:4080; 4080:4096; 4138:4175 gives -0.5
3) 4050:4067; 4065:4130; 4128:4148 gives 3.0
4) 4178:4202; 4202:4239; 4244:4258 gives 0.0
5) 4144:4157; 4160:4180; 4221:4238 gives -0.2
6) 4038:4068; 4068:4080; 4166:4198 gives 0.4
